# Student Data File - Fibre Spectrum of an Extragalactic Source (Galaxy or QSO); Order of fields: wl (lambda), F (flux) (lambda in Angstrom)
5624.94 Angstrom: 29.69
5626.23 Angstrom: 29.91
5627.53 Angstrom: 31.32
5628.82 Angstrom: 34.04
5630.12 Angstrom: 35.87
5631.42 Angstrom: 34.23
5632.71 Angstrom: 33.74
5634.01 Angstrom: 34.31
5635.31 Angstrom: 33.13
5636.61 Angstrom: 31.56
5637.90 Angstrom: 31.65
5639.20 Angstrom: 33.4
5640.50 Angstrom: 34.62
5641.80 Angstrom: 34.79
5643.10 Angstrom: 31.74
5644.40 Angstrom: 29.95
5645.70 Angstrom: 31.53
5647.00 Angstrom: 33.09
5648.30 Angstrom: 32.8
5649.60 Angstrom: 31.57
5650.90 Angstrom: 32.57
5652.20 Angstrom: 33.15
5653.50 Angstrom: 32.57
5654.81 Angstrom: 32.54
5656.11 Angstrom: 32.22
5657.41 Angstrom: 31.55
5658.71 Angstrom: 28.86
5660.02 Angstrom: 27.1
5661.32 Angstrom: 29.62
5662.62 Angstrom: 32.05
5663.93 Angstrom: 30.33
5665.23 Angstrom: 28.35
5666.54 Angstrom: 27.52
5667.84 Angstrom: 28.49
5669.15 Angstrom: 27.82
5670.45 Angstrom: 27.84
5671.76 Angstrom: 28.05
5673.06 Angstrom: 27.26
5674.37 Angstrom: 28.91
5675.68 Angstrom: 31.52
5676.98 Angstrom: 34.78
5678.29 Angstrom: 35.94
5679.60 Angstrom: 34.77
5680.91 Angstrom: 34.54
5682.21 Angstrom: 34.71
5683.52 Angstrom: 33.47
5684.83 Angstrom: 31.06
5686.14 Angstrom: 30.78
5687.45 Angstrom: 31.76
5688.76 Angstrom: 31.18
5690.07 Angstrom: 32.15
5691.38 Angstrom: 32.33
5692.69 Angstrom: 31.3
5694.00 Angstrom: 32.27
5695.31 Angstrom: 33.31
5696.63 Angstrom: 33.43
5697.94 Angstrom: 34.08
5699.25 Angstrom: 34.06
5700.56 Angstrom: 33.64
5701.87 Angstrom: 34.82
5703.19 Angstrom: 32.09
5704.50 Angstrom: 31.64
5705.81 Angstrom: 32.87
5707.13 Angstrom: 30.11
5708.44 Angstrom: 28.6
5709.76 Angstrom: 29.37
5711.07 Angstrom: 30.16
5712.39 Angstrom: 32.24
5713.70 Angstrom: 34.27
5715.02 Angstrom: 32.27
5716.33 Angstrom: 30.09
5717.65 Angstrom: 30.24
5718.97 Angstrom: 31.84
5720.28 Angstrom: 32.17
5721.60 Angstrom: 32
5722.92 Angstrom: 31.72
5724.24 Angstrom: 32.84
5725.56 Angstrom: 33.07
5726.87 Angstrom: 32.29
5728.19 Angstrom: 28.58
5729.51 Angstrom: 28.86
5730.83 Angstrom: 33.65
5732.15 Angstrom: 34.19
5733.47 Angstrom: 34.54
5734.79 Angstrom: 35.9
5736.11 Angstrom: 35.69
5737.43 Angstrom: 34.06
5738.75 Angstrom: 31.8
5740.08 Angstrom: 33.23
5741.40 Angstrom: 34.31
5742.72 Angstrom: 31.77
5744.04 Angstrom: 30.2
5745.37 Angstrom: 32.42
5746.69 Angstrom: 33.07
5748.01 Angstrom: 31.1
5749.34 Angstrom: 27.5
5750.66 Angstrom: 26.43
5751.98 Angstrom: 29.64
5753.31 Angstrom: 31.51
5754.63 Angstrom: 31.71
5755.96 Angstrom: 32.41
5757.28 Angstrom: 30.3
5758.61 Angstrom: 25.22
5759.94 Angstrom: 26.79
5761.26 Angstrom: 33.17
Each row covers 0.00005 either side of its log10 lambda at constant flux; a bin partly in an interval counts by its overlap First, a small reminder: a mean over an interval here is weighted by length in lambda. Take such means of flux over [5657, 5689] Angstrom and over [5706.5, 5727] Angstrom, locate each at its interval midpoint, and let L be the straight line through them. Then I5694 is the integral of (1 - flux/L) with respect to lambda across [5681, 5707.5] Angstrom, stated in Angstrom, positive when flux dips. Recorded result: -1.3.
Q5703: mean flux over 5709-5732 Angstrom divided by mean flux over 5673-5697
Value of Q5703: 1.0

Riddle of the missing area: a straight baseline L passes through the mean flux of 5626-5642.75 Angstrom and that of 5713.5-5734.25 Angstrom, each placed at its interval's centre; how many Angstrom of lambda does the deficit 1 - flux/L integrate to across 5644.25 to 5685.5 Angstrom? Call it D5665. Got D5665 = 2.2 Angstrom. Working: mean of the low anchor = 33.3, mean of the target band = 31.2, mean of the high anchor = 32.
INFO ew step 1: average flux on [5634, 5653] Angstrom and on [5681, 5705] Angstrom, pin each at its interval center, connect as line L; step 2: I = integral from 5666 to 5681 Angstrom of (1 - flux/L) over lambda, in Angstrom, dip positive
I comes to 1.0 Angstrom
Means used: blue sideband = 32.6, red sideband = 32.7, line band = 30.5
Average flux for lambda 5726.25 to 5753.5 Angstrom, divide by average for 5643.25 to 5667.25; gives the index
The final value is 1.03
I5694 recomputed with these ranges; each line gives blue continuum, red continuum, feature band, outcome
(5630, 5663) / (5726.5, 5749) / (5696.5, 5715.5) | 0.2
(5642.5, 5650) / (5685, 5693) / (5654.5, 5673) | 1.4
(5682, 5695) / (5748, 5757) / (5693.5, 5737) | -1.6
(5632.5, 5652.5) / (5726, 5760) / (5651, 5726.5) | 1.4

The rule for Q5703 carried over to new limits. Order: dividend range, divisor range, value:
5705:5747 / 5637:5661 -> 1.01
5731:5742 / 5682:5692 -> 1.07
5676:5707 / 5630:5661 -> 1.02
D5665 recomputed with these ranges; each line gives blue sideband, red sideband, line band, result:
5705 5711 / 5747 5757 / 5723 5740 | -1.5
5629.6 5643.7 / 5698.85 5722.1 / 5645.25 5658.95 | 0.4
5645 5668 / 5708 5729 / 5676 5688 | -0.9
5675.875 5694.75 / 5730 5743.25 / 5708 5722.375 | 1.0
